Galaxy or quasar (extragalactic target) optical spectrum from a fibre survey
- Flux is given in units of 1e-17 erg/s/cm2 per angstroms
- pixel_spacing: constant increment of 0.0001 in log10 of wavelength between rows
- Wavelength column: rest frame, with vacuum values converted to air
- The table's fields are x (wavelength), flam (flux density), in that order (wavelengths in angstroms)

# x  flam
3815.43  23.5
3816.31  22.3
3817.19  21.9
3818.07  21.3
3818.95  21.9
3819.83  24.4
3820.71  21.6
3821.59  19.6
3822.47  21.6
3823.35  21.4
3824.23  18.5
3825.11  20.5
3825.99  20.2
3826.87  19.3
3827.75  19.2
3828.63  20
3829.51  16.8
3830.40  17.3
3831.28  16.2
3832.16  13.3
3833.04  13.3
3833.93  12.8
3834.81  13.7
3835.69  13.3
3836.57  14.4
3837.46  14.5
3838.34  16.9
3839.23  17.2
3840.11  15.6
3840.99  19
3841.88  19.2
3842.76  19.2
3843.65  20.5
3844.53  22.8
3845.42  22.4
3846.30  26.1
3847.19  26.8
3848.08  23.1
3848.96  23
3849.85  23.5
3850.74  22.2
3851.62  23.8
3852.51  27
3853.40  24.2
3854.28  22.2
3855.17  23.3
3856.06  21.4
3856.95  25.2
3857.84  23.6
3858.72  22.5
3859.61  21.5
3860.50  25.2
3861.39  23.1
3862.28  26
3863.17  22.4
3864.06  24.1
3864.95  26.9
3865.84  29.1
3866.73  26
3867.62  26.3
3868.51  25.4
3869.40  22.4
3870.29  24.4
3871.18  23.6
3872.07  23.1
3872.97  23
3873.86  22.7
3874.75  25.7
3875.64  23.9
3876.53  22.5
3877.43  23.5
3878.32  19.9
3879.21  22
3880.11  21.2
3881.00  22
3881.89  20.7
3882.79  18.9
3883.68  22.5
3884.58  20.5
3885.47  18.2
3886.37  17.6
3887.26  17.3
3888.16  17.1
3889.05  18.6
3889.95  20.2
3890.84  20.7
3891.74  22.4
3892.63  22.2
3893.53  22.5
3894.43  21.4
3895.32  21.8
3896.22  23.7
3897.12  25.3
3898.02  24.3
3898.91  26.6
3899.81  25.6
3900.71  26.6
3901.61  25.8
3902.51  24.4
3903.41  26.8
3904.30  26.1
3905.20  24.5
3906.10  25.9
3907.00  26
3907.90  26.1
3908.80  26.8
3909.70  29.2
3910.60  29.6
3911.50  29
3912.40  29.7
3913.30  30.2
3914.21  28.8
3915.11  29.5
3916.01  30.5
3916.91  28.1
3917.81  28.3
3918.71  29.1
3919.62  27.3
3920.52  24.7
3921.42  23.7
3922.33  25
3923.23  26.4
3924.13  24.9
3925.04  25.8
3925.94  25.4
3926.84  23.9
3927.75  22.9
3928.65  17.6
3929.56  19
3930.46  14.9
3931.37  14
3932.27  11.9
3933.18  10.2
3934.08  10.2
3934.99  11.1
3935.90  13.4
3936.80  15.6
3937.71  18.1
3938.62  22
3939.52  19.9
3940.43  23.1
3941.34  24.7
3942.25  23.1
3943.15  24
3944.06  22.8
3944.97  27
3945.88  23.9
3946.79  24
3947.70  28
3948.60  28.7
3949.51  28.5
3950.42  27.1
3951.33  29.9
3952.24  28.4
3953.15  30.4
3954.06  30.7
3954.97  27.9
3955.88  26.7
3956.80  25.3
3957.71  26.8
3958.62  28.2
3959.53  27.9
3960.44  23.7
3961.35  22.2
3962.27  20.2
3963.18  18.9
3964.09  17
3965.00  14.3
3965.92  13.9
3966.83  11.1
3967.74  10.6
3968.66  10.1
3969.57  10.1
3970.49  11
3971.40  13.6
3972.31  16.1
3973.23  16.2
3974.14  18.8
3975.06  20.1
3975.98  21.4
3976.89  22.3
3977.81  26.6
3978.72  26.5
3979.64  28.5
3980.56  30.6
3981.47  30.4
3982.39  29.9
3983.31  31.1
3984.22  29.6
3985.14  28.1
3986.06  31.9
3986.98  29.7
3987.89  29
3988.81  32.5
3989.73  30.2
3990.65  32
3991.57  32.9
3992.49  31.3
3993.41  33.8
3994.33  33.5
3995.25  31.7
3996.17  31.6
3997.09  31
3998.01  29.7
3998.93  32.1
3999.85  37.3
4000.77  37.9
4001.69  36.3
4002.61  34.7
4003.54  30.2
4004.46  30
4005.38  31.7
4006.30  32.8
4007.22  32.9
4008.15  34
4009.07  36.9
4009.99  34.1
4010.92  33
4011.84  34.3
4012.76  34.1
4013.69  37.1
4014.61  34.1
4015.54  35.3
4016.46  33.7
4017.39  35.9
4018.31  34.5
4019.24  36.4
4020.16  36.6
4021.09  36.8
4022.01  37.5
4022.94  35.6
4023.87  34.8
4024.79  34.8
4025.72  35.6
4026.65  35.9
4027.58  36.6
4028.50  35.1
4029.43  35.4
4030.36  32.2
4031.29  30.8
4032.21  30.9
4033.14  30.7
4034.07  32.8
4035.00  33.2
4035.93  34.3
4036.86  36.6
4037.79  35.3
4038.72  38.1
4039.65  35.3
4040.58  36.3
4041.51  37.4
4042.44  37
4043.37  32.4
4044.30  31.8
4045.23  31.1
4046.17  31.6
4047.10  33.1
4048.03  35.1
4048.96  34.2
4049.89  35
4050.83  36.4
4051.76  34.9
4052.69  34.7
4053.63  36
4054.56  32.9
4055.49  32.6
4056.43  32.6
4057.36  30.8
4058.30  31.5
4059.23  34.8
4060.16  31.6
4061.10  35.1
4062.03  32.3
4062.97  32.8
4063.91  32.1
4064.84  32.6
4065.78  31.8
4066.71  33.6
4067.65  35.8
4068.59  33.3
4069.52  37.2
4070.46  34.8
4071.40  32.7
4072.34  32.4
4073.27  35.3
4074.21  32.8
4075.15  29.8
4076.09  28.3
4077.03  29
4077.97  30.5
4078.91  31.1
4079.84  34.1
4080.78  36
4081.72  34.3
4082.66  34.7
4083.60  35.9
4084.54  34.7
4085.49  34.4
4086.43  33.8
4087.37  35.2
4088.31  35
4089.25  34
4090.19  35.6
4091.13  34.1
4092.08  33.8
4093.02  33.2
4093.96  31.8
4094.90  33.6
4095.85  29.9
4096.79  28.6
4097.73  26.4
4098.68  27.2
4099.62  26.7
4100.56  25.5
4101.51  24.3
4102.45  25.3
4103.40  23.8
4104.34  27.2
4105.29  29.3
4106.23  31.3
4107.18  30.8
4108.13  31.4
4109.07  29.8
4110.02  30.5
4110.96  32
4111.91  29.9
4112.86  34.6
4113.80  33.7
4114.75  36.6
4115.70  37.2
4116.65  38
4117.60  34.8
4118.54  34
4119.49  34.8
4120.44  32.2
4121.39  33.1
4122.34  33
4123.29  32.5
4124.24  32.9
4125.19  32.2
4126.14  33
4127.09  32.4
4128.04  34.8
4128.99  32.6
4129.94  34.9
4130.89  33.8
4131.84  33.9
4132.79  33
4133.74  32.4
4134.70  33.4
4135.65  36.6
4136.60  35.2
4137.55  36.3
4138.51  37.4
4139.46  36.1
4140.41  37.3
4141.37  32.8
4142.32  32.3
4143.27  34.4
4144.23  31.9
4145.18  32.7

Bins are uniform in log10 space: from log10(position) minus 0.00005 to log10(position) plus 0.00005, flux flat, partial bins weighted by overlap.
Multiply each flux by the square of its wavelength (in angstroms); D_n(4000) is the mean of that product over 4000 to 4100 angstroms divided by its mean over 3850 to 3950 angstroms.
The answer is 1.56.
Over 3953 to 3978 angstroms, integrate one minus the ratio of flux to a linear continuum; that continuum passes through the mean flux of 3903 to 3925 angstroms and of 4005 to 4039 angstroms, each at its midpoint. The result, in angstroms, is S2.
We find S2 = 8.8 angstroms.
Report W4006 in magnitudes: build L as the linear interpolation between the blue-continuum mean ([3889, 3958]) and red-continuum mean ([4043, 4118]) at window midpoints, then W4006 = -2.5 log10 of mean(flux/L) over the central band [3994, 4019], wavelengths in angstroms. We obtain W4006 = -0.18 mag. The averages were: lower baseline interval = 24.1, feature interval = 33.7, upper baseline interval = 32.4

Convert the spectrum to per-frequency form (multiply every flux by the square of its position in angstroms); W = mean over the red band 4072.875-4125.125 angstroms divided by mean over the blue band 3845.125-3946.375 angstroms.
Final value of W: 1.5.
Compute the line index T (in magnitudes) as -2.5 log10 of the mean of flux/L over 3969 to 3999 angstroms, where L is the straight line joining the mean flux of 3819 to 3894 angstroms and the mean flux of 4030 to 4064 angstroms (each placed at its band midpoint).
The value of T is 0.12 mag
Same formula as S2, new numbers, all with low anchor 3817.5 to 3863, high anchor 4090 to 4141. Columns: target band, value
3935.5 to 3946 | 1.4 angstroms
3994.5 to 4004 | -2.1 angstroms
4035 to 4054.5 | -3.7 angstroms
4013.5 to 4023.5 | -2.7 angstroms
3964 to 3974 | 5.0 angstroms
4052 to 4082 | -2.8 angstroms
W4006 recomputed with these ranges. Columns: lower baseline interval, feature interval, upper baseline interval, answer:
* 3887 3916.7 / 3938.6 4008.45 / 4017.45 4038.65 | 0.17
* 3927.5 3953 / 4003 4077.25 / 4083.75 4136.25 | -0.23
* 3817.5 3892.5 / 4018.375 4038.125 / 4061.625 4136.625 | -0.19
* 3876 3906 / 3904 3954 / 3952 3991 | -0.06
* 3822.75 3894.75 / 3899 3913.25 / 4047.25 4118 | -0.14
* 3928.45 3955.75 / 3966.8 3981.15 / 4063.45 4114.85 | 0.27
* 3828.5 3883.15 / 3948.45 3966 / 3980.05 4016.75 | 0.17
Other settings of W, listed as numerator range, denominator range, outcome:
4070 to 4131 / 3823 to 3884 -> 1.70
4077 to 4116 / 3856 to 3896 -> 1.57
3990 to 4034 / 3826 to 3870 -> 1.75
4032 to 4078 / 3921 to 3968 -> 1.62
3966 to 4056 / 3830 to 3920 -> 1.45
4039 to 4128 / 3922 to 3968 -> 1.60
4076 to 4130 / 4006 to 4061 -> 0.97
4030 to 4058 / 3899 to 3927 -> 1.34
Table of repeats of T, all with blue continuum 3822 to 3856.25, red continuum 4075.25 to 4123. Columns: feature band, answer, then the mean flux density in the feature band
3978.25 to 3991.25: -0.136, 30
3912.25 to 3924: -0.184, 27.7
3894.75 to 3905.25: -0.119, 25.1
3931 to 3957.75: 0.098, 22.6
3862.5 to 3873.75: -0.176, 24.7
